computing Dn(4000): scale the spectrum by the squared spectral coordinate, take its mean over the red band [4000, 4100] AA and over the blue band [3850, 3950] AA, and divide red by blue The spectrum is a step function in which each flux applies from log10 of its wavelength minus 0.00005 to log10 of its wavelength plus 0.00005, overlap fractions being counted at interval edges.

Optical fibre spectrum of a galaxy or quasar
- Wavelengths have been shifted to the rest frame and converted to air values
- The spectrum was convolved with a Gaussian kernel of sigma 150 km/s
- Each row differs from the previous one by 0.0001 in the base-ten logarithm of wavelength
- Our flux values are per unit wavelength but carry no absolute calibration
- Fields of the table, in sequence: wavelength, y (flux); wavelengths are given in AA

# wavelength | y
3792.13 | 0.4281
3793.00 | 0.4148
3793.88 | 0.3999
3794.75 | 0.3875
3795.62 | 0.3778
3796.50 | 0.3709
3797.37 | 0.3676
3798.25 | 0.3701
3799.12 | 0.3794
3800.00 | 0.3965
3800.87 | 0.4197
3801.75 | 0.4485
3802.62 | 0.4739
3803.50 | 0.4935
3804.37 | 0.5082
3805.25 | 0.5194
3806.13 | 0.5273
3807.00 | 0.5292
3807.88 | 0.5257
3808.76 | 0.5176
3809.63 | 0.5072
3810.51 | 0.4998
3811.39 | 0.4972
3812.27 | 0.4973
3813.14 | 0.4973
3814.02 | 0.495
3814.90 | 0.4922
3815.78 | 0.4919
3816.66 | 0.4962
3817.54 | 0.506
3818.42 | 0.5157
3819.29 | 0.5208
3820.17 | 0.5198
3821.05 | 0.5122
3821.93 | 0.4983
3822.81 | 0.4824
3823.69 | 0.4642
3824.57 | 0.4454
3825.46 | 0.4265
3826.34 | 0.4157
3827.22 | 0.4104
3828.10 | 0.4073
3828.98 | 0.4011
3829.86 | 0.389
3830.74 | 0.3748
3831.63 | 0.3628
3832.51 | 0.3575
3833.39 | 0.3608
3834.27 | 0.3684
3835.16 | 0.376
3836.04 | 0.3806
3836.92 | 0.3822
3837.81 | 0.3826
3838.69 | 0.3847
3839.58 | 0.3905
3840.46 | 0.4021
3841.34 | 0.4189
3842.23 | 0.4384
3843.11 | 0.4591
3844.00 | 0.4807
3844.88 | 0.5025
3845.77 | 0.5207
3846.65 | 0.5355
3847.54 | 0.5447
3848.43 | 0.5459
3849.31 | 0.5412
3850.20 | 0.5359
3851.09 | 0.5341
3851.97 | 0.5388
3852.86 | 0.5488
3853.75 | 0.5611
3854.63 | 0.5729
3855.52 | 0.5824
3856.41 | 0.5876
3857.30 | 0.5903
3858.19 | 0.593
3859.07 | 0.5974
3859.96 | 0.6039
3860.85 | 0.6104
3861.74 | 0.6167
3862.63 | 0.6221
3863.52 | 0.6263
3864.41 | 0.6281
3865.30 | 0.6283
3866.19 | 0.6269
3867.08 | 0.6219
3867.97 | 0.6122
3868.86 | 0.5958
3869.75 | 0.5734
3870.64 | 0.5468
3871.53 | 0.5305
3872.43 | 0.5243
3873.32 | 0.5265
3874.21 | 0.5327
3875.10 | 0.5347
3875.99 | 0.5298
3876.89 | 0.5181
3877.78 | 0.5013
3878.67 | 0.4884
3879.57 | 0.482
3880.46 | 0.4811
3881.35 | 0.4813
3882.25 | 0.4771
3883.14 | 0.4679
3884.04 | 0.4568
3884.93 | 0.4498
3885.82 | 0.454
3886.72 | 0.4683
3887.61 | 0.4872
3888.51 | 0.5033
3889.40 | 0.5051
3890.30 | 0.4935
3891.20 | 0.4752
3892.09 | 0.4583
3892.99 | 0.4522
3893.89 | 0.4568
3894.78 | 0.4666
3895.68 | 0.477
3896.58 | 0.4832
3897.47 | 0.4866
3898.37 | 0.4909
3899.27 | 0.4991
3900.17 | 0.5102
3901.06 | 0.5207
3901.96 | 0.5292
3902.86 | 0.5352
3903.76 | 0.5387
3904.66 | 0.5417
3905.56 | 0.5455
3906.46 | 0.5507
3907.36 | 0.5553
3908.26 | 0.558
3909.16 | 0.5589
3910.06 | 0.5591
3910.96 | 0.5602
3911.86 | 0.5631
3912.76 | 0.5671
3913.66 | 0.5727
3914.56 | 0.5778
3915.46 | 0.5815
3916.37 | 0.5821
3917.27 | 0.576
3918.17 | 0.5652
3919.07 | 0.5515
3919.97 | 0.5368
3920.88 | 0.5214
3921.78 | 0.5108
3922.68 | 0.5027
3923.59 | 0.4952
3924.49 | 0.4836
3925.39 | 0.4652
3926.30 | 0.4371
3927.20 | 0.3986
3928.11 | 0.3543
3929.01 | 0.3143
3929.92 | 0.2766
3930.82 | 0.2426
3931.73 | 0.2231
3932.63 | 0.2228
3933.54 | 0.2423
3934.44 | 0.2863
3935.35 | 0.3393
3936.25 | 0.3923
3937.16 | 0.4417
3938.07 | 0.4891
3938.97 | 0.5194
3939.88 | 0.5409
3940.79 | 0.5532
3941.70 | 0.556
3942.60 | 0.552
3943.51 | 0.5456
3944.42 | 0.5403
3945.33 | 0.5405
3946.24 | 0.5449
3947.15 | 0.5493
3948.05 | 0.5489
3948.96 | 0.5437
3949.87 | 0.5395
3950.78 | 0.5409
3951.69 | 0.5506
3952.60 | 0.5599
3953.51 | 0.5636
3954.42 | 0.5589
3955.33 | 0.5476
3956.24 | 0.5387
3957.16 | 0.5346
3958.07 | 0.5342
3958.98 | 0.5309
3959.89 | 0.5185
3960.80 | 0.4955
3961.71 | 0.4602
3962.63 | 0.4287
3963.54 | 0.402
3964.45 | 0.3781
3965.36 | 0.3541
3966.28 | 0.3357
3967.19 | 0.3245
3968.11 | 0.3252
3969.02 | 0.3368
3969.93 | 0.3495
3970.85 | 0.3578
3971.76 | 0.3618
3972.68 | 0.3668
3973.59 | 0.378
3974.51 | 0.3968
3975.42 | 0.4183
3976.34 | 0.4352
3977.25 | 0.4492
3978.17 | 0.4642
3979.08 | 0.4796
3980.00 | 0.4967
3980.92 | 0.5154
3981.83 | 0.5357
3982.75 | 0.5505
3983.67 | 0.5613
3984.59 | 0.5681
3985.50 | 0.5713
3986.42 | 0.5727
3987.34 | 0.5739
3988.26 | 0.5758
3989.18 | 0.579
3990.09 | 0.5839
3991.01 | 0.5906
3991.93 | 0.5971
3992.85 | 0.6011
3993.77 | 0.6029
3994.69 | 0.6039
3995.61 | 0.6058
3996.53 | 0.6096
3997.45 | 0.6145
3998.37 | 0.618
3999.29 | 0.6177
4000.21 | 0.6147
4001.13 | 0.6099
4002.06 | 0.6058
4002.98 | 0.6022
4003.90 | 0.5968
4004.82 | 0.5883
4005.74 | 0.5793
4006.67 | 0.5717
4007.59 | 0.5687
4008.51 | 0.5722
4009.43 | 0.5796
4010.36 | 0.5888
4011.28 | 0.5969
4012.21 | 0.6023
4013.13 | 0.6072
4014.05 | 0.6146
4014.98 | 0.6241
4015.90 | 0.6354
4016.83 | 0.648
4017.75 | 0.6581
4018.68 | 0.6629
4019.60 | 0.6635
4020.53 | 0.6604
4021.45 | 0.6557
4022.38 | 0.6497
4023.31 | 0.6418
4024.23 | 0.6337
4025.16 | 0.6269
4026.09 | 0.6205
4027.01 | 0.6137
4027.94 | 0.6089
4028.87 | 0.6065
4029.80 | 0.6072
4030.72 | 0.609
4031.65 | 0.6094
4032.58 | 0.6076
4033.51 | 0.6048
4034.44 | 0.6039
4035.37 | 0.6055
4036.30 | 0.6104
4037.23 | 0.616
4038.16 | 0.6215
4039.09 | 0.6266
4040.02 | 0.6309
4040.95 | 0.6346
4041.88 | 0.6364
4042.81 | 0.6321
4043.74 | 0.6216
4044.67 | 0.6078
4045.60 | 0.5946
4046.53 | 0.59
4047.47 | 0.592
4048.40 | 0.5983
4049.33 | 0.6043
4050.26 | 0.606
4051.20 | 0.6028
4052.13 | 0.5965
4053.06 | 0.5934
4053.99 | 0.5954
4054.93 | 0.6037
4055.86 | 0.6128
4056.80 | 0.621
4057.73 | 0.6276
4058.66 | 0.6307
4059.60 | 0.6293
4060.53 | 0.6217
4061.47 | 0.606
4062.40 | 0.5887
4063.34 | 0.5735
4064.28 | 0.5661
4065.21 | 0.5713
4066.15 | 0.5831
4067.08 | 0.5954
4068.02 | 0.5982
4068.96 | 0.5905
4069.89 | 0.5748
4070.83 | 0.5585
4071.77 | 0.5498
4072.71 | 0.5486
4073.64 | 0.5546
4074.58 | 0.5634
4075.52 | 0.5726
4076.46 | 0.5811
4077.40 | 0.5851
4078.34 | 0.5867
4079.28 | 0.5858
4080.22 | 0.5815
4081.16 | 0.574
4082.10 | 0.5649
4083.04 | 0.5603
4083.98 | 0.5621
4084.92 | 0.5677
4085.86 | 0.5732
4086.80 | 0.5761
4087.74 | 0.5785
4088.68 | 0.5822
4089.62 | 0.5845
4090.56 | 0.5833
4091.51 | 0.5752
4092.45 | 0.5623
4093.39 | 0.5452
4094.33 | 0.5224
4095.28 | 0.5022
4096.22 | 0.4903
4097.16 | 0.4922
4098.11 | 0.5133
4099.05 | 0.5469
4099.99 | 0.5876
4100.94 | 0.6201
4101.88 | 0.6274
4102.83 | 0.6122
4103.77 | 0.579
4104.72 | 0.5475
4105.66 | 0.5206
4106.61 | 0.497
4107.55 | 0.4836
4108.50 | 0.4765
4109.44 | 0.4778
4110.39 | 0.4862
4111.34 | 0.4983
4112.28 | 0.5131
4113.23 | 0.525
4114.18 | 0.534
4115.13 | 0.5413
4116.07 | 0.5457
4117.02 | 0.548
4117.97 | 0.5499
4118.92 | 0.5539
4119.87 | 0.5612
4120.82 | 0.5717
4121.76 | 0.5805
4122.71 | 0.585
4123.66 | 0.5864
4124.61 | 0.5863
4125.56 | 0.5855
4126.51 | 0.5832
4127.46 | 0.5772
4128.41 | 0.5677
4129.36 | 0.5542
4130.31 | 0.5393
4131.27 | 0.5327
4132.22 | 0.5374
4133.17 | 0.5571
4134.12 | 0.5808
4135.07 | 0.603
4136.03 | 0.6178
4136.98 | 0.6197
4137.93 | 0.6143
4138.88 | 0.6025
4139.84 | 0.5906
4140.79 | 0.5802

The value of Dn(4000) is 1.26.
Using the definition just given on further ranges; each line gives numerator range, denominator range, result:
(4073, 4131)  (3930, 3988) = 1.29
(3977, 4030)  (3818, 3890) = 1.28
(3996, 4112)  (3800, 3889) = 1.31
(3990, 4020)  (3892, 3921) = 1.20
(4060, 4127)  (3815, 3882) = 1.26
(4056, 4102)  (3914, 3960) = 1.27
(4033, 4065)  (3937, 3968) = 1.27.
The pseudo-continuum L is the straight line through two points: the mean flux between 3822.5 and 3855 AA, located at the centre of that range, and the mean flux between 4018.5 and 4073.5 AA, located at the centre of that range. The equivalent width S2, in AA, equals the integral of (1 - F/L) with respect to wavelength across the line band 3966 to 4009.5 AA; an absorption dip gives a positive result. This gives 3.37 AA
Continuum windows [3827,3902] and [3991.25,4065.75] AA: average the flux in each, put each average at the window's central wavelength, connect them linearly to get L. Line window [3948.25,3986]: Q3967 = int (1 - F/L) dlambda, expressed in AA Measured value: 6.7 AA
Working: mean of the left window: 0.5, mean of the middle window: 0.468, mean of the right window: 0.611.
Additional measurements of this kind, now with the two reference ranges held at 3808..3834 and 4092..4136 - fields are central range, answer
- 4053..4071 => -2.2 AA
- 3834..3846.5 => 1.1 AA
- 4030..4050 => -3.3 AA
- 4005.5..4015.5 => -1.4 AA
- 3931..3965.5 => 1.4 AA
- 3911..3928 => -1.2 AA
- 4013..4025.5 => -2.9 AA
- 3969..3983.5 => 2.0 AA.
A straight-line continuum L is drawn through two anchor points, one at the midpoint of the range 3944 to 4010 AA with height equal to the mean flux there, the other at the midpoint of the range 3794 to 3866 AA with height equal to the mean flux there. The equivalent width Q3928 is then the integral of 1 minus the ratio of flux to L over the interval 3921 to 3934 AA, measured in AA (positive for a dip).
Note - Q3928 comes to 3.4 AA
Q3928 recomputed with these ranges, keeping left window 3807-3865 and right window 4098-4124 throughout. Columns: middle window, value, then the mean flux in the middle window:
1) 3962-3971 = 2.7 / 0.361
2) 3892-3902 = 0.4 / 0.485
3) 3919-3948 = 3.9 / 0.443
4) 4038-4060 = -3.3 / 0.613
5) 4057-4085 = -2.3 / 0.582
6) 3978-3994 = -1.1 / 0.558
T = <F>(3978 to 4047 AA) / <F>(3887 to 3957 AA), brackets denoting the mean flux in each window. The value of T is 1.2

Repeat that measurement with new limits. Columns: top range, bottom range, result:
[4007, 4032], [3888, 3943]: 1.29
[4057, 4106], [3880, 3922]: 1.11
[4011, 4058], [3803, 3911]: 1.23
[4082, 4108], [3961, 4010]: 1.09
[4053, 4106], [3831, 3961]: 1.15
